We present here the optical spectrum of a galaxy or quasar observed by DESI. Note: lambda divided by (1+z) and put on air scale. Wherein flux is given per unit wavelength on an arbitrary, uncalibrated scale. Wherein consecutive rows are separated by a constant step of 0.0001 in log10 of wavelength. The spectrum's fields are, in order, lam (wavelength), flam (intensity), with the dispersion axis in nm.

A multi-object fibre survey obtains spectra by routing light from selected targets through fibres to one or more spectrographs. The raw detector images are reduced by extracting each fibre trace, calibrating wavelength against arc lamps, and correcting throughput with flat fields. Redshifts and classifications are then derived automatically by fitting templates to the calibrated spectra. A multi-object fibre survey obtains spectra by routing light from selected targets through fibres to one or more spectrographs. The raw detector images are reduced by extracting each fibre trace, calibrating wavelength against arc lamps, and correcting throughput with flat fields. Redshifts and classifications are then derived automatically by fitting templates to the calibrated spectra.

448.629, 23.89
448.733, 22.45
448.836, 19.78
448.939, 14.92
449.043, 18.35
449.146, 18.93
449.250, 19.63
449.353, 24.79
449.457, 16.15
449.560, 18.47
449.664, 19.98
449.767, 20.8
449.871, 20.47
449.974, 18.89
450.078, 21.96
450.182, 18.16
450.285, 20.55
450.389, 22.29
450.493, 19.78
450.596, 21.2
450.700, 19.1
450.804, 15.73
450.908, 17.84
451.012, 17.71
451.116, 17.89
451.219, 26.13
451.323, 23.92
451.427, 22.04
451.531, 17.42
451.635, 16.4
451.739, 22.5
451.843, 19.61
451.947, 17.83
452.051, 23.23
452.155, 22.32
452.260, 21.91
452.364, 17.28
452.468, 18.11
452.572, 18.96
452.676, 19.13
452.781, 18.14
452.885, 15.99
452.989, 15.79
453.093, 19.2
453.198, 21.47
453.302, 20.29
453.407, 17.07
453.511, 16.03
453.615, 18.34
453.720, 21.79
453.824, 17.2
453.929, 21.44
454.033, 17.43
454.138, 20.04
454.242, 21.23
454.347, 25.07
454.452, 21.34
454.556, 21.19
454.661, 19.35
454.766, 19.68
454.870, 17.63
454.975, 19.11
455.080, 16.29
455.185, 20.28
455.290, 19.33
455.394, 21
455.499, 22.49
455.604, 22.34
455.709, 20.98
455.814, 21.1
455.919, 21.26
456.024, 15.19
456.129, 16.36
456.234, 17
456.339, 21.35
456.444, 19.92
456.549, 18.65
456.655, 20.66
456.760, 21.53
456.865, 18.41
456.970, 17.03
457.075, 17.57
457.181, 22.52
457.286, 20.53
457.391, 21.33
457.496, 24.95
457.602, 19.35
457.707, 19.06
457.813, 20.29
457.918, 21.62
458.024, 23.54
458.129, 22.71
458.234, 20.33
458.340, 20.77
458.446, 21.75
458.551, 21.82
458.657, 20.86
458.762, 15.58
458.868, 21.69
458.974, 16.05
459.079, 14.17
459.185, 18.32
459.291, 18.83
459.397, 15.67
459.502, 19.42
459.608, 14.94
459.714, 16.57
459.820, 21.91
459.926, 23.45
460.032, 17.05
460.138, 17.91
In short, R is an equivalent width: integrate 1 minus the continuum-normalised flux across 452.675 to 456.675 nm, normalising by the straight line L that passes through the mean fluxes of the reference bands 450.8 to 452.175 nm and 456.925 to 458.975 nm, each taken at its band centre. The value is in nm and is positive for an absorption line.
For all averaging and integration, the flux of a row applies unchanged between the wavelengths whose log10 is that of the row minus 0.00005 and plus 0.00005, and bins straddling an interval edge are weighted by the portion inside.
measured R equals 0.18 nm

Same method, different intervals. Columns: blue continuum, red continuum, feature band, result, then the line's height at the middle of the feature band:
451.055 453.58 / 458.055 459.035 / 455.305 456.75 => 0.002 nm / 19.9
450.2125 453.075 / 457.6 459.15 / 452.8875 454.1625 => 0.064 nm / 19.7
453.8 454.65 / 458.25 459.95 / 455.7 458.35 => -0.075 nm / 19.6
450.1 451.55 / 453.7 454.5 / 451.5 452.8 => 0.051 nm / 20.3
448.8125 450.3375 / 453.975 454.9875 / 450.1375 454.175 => 0.093 nm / 19.9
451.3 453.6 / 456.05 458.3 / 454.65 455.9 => -0.014 nm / 19.8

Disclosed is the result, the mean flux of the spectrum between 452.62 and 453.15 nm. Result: 17.7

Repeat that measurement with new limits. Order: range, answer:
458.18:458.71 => 21.1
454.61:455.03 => 18.9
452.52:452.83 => 18.7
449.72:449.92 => 20.6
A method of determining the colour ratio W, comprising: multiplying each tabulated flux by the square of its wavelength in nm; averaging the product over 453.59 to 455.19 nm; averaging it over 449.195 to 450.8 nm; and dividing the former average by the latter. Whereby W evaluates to 1.01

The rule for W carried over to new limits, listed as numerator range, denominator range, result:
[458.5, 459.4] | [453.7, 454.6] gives 0.90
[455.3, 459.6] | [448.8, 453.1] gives 1.04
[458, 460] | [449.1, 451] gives 1.02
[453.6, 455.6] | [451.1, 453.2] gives 1.03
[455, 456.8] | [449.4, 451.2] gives 1.04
